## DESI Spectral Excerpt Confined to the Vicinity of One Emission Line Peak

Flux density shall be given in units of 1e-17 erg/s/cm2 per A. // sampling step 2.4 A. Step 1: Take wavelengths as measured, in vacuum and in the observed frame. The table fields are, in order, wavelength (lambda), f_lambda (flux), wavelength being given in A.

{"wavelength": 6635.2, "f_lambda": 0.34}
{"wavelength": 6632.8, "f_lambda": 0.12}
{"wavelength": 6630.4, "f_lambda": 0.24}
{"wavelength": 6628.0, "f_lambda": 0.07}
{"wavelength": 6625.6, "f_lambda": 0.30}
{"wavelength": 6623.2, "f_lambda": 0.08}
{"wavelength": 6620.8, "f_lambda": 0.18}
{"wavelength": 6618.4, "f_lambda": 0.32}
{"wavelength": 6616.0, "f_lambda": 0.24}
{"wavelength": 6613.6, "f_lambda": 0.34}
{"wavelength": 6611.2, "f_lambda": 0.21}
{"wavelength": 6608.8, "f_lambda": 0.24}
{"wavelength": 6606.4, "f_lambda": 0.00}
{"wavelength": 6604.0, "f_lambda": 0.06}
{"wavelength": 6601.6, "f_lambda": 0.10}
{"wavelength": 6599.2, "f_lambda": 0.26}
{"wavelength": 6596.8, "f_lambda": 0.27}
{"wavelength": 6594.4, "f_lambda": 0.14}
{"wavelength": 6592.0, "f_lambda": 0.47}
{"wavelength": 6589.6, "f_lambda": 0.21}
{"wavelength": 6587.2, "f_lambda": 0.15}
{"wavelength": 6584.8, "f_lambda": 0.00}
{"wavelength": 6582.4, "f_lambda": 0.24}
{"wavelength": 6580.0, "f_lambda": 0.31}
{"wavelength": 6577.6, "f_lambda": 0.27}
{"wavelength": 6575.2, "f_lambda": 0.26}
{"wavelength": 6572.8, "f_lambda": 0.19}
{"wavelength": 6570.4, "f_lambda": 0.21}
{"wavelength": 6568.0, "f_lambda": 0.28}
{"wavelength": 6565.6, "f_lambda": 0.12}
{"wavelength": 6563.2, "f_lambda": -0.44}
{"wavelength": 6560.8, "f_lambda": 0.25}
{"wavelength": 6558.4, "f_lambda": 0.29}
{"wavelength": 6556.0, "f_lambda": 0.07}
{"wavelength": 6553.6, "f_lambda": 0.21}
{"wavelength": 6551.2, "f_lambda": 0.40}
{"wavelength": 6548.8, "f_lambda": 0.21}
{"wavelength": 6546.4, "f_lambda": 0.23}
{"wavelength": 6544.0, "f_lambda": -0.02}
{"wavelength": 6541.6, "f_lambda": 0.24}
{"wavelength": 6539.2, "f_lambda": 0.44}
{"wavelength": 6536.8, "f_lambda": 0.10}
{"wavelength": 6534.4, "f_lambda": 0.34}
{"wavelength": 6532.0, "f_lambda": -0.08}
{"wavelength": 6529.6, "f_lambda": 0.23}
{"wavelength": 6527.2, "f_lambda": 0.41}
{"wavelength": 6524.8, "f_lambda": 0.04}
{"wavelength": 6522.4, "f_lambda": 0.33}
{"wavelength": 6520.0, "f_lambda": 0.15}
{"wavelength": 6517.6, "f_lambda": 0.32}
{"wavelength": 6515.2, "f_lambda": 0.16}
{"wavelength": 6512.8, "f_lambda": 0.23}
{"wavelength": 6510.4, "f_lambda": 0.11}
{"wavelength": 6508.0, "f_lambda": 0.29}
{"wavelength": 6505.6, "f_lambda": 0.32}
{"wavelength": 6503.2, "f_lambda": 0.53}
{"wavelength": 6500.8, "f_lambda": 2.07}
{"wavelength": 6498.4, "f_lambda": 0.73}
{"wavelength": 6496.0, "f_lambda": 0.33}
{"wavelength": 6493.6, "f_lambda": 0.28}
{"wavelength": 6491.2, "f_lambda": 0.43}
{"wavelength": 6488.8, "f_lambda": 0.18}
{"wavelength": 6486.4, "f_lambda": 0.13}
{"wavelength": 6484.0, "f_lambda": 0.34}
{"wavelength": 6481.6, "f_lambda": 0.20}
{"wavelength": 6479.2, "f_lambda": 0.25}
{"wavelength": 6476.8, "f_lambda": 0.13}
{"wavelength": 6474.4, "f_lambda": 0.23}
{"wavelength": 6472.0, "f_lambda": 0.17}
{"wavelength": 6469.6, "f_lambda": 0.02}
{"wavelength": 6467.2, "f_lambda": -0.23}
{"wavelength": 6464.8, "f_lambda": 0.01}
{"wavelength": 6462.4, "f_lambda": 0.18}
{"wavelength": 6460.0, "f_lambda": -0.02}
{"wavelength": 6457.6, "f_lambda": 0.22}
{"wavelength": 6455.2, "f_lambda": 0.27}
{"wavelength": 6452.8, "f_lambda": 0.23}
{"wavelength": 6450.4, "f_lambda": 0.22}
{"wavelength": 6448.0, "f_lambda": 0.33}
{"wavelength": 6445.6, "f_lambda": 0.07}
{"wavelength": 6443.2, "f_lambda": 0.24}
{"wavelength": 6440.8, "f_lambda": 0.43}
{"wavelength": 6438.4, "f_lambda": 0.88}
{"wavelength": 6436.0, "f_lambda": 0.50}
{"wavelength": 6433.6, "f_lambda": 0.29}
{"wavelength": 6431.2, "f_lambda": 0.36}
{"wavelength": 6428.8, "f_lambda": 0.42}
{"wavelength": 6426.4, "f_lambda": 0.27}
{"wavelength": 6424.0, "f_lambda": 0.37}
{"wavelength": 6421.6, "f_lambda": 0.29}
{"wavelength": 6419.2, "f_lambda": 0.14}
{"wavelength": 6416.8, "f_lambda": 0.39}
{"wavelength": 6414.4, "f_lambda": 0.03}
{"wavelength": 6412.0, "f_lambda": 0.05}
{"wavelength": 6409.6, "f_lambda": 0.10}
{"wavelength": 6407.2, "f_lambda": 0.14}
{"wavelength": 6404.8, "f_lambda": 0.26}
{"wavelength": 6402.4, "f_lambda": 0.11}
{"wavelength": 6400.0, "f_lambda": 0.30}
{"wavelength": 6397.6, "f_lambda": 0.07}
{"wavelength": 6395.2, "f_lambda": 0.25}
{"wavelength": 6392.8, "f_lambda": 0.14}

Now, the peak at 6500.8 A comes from [O III] 5007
